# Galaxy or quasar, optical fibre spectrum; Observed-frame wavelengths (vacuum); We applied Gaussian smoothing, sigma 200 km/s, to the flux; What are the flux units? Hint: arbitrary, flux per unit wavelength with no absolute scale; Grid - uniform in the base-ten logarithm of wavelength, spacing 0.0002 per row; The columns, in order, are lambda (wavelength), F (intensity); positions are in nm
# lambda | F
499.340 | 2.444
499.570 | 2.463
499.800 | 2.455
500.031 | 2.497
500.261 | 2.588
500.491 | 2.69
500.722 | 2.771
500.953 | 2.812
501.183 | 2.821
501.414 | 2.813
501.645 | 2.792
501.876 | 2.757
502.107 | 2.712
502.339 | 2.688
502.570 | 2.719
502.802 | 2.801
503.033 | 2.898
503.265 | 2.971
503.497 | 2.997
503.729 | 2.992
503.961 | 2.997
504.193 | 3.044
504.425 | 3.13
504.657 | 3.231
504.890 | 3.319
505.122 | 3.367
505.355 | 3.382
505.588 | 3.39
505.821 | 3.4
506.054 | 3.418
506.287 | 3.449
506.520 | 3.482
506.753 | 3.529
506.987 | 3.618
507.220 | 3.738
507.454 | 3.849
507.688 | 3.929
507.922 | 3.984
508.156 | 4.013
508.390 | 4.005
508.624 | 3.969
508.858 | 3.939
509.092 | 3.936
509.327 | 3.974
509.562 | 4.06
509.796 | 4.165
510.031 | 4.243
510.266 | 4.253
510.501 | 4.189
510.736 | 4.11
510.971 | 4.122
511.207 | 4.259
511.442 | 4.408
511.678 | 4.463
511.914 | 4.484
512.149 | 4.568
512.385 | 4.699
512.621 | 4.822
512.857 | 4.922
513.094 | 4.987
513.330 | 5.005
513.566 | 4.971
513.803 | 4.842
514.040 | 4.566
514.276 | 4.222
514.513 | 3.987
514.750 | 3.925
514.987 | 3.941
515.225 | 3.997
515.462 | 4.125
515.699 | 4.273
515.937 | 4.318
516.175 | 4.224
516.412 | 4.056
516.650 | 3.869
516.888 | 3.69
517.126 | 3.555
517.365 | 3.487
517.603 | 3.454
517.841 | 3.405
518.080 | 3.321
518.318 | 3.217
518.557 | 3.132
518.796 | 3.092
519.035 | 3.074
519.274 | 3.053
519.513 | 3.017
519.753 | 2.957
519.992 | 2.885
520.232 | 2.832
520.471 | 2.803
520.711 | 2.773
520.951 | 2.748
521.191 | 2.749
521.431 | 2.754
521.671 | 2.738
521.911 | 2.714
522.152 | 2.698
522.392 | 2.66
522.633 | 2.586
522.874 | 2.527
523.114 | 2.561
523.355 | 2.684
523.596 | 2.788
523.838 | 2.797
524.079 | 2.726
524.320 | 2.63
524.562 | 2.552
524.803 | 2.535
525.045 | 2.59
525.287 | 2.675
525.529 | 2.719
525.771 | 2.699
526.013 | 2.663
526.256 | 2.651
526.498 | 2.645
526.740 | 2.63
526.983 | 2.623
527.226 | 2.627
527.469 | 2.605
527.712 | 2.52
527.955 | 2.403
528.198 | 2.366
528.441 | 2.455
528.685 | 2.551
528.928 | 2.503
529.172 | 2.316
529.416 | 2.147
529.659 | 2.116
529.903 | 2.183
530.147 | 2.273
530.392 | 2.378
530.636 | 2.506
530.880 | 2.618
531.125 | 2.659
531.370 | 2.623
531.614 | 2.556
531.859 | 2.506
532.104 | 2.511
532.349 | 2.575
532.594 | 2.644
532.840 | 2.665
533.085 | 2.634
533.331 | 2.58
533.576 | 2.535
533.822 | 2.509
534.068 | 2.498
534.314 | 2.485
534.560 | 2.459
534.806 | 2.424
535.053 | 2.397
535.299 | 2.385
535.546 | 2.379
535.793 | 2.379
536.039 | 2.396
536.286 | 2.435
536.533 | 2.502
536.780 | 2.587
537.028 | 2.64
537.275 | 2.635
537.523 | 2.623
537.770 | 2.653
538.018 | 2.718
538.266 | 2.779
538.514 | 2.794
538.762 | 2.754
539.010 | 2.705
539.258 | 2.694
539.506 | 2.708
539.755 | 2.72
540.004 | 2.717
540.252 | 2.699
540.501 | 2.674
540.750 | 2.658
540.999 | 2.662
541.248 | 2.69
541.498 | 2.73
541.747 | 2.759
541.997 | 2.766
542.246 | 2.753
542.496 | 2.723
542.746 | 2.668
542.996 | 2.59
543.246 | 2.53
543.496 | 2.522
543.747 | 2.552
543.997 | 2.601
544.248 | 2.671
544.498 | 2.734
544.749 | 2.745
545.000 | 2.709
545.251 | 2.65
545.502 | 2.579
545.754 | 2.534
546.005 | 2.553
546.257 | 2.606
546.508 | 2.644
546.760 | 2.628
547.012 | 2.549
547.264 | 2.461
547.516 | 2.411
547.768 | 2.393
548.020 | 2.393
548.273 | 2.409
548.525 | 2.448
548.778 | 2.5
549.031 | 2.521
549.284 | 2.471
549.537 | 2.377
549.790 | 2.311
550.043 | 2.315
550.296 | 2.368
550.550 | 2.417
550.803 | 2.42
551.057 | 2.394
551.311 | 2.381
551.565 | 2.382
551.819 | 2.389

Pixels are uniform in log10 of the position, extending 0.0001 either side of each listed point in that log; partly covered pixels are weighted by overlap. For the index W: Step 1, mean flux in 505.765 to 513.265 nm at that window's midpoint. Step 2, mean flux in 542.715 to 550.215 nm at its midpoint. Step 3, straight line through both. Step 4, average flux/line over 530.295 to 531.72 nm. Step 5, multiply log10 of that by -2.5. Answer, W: 0.24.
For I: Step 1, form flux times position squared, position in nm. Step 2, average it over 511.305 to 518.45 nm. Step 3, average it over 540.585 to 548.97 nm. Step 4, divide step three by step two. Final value 0.70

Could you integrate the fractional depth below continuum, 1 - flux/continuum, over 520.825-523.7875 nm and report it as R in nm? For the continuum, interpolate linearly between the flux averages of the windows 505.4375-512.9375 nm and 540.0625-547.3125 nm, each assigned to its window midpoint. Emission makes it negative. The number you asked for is 0.69 nm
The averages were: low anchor 4.04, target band 2.69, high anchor 2.65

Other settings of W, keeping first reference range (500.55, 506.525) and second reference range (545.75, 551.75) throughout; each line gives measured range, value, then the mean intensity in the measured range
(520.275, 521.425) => 0.015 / 2.77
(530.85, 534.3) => 0.035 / 2.58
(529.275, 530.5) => 0.211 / 2.22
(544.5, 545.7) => -0.071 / 2.67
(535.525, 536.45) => 0.091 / 2.4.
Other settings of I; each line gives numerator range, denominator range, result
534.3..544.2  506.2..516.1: 0.69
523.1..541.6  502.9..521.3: 0.74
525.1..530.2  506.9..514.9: 0.62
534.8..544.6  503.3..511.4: 0.80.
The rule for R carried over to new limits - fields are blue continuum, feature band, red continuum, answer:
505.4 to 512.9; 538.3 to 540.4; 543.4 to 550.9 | 0.08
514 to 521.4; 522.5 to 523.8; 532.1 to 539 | 0.23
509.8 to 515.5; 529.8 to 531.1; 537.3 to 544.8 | 0.36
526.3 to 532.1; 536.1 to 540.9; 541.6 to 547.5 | -0.18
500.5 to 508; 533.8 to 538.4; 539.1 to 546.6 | 0.38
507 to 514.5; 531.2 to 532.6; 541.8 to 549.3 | 0.30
